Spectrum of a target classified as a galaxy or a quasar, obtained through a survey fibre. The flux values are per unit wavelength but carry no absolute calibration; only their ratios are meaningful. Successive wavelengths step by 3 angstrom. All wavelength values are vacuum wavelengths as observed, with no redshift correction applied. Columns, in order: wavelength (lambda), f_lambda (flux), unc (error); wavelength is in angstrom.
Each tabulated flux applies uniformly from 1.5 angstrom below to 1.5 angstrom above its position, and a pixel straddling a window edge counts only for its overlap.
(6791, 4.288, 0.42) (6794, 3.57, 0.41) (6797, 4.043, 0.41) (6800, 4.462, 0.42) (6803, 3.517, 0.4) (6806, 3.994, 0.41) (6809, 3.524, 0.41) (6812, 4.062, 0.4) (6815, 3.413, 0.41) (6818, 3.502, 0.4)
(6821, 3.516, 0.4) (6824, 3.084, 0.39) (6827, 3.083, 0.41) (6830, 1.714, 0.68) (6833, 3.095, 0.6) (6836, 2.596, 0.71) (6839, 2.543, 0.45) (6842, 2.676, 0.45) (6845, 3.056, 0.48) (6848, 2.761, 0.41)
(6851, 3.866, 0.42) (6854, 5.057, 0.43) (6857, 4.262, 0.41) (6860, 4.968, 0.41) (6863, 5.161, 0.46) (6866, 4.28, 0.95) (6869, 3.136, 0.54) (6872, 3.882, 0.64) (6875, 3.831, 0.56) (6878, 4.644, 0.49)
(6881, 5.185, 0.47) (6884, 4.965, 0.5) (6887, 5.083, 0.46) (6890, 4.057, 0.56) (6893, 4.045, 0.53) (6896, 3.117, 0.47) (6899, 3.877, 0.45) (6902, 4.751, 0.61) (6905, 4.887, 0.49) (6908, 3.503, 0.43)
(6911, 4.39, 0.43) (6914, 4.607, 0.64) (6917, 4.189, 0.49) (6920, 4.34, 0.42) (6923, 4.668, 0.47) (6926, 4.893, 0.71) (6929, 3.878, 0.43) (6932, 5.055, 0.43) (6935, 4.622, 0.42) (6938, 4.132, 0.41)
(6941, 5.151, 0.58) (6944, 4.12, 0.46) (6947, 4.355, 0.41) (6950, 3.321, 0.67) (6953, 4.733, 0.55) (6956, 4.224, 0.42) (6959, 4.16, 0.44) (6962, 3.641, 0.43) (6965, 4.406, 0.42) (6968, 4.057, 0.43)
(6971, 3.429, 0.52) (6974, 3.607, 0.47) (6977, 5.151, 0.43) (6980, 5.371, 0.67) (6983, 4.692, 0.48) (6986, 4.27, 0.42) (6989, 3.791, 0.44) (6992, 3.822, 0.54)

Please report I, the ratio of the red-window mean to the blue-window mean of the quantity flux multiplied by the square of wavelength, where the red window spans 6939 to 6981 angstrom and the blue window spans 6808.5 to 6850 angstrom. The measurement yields 1.45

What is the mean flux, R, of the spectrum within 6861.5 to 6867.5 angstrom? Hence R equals 4.72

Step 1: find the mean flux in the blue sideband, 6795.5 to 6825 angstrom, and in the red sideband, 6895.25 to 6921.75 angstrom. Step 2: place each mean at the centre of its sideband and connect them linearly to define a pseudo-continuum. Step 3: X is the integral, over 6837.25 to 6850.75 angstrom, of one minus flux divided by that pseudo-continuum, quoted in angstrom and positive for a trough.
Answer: 3.59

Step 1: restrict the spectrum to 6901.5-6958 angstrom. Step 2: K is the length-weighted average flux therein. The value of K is 4.4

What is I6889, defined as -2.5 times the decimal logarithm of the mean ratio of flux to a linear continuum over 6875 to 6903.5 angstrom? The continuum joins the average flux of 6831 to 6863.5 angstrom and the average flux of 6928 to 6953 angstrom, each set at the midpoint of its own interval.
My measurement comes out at -0.12 mag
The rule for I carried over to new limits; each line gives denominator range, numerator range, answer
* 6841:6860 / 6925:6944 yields 1.25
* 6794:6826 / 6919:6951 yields 1.24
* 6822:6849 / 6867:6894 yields 1.59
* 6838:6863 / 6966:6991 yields 1.18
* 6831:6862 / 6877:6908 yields 1.28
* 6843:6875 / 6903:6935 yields 1.13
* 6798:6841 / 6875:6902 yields 1.35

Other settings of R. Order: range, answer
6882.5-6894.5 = 4.54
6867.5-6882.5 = 4.14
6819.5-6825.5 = 3.3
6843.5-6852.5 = 3.23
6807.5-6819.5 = 3.63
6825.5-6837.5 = 2.62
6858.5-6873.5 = 4.29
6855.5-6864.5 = 4.8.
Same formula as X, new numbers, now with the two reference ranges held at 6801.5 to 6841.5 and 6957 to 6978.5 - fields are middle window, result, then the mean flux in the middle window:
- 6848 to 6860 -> -3.1 angstrom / 4.26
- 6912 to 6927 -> -3.0 angstrom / 4.52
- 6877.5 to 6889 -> -4.5 angstrom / 4.96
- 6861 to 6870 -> -2.2 angstrom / 4.29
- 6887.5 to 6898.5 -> -0.8 angstrom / 3.87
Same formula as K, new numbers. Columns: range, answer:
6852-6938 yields 4.4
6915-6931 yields 4.42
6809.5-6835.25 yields 3.18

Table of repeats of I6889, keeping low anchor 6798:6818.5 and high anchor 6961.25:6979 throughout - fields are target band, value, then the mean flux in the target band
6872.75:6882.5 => -0.15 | 4.5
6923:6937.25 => -0.14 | 4.59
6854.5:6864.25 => -0.23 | 4.81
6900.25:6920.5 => -0.10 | 4.38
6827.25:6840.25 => 0.45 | 2.54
